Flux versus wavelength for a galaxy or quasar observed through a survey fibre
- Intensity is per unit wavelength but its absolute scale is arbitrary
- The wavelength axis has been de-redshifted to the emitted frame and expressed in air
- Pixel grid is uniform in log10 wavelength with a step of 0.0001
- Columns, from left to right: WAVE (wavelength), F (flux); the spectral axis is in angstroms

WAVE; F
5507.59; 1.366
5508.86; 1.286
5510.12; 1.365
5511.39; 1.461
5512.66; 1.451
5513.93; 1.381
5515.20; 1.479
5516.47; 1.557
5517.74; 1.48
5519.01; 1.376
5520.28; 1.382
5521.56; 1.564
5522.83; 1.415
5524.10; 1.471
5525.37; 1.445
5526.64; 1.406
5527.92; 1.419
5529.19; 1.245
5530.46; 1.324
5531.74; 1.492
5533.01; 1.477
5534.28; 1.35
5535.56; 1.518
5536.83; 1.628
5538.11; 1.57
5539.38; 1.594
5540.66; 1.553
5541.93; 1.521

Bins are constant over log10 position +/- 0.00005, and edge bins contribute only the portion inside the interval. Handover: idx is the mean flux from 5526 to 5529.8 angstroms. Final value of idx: 1.36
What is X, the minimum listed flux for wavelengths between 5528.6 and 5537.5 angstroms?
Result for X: 1.245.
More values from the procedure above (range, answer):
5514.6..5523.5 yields 1.376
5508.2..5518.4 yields 1.286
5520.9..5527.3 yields 1.406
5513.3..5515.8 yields 1.381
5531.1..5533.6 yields 1.477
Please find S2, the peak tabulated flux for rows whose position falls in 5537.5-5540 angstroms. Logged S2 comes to 1.594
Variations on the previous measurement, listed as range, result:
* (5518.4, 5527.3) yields 1.564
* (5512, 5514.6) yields 1.451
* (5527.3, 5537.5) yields 1.628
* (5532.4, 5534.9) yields 1.477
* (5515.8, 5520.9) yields 1.557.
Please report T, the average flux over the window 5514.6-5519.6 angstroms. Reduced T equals 1.47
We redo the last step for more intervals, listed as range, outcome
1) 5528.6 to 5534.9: 1.38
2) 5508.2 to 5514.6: 1.39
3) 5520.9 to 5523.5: 1.49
